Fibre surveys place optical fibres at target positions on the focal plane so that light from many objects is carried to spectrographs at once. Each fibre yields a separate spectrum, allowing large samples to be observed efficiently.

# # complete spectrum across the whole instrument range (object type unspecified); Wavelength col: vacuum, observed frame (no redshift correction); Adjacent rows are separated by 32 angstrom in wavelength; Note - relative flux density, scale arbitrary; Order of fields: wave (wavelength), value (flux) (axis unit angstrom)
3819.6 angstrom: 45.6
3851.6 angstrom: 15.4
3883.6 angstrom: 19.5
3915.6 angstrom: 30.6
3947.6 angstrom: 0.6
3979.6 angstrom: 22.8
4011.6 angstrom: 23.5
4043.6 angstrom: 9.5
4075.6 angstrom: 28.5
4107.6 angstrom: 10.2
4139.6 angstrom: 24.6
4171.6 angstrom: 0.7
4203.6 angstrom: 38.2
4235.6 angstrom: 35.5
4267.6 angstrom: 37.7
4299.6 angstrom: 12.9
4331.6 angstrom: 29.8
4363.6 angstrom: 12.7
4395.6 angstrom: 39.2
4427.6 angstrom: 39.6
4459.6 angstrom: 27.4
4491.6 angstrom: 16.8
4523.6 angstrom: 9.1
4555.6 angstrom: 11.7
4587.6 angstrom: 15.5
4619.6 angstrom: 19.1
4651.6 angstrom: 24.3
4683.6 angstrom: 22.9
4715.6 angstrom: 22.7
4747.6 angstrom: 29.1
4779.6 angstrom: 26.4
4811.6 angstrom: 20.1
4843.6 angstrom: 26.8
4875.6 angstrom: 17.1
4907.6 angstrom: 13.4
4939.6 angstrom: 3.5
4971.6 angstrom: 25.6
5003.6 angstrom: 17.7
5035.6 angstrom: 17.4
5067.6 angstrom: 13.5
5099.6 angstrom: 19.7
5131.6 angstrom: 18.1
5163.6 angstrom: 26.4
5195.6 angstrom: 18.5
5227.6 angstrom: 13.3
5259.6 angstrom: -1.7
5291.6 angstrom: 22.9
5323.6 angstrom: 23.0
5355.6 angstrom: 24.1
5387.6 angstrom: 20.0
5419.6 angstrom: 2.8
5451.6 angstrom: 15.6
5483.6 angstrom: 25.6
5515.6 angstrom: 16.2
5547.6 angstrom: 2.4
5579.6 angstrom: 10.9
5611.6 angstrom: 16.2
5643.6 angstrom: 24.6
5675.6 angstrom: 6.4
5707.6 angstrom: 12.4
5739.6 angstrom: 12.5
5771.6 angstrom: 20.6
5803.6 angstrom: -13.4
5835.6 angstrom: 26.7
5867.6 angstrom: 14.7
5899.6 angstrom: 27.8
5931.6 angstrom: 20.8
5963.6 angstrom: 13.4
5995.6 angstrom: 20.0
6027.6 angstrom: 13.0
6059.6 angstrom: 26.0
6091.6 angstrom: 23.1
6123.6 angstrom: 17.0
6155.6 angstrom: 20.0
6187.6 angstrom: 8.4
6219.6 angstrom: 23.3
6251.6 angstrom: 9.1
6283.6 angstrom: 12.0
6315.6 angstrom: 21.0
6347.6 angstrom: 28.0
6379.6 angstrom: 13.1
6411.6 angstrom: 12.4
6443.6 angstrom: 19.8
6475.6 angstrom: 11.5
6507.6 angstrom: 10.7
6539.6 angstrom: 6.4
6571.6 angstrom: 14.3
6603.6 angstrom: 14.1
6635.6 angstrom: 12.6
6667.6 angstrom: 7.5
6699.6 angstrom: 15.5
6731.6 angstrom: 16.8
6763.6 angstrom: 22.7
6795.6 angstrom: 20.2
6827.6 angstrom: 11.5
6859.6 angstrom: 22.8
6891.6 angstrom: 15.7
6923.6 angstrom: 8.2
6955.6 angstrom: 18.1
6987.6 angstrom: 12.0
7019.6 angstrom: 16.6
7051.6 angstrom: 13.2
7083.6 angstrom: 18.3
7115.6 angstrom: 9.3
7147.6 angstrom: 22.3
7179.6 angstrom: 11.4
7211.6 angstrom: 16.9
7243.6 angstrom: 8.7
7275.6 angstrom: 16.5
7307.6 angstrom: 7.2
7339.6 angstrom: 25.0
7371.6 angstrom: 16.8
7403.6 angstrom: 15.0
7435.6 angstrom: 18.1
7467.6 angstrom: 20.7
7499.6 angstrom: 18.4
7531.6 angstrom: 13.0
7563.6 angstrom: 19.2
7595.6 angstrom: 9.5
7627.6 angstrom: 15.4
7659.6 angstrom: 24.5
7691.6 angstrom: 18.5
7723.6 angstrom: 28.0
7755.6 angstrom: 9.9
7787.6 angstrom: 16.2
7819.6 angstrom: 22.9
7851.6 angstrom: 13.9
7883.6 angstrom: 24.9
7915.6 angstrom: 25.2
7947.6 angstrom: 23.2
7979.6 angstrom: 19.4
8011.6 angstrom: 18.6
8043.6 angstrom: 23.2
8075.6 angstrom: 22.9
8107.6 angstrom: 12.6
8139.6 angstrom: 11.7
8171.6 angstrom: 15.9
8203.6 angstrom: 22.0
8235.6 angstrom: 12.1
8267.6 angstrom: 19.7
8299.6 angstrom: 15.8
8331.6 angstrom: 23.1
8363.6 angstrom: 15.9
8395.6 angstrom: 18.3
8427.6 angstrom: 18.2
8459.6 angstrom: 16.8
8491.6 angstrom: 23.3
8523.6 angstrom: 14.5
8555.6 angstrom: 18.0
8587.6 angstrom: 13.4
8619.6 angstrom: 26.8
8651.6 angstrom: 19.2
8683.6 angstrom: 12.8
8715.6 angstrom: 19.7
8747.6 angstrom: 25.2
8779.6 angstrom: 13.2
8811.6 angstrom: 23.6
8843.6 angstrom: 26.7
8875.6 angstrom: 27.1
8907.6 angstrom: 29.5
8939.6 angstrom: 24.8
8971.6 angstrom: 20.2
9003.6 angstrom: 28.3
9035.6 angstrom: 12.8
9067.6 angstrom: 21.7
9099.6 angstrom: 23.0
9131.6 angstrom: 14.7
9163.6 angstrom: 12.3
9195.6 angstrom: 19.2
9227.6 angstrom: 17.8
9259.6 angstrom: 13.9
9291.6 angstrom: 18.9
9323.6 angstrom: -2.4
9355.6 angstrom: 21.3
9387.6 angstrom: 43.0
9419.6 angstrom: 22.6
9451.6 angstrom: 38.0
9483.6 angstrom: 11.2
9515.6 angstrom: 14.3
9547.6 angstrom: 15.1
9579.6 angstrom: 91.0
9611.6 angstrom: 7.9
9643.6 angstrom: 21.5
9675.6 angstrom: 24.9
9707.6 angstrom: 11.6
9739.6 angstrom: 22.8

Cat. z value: 1.569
